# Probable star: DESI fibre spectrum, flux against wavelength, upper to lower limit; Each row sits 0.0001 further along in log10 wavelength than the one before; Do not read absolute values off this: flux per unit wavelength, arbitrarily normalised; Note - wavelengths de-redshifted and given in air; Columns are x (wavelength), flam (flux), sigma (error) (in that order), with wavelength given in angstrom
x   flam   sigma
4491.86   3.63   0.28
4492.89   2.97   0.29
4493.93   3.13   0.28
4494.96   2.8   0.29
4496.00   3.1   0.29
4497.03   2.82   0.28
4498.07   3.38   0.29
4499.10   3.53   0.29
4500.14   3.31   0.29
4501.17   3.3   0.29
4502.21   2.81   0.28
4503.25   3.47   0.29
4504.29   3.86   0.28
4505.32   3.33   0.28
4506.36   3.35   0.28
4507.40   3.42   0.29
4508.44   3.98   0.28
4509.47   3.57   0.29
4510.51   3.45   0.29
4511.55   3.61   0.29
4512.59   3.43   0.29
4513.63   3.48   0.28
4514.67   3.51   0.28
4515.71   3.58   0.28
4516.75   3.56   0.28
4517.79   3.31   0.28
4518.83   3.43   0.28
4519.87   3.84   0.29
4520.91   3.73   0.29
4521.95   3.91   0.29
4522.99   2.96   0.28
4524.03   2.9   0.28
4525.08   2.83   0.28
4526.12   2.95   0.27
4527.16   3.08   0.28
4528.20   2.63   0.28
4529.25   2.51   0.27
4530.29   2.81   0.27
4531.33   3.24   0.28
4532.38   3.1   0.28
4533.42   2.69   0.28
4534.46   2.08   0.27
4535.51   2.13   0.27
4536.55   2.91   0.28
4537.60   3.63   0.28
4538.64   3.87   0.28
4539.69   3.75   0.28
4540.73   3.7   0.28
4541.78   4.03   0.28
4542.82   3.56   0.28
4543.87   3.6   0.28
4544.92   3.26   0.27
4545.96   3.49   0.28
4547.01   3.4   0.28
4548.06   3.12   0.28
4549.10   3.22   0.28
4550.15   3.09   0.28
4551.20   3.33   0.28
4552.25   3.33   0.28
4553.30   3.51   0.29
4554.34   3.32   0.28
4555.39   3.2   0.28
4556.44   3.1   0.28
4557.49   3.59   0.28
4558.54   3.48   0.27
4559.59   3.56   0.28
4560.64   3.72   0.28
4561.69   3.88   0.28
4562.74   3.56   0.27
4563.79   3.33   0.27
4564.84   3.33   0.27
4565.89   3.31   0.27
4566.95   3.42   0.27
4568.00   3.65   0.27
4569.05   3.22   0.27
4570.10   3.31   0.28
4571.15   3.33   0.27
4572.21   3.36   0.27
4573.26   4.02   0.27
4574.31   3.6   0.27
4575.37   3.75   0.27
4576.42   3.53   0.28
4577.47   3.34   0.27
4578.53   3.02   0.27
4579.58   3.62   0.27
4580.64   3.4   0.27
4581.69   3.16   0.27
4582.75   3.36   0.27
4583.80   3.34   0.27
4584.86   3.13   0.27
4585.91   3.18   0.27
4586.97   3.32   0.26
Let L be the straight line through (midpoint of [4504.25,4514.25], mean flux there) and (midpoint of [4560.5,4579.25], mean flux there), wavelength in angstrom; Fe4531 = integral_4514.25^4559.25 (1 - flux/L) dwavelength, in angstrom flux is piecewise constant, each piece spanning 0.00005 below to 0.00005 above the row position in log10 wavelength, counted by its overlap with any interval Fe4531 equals 3.2 angstrom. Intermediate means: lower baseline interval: 3.53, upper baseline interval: 3.48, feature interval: 3.26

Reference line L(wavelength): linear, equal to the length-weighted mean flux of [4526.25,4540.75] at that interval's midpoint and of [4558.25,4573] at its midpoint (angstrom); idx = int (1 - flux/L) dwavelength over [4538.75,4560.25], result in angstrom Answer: -1.5 angstrom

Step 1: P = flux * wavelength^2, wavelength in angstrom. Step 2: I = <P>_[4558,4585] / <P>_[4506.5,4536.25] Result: 1.10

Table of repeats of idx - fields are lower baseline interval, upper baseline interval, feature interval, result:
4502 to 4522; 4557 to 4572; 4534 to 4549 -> 0.7 angstrom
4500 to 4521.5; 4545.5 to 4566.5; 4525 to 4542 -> 2.0 angstrom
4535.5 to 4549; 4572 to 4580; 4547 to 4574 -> 0.7 angstrom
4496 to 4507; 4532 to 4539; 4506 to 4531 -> -1.8 angstrom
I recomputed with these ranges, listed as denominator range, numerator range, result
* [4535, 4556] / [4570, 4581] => 1.05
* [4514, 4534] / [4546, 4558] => 1.05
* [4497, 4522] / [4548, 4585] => 1.00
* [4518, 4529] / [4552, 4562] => 1.10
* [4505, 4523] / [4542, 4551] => 0.96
